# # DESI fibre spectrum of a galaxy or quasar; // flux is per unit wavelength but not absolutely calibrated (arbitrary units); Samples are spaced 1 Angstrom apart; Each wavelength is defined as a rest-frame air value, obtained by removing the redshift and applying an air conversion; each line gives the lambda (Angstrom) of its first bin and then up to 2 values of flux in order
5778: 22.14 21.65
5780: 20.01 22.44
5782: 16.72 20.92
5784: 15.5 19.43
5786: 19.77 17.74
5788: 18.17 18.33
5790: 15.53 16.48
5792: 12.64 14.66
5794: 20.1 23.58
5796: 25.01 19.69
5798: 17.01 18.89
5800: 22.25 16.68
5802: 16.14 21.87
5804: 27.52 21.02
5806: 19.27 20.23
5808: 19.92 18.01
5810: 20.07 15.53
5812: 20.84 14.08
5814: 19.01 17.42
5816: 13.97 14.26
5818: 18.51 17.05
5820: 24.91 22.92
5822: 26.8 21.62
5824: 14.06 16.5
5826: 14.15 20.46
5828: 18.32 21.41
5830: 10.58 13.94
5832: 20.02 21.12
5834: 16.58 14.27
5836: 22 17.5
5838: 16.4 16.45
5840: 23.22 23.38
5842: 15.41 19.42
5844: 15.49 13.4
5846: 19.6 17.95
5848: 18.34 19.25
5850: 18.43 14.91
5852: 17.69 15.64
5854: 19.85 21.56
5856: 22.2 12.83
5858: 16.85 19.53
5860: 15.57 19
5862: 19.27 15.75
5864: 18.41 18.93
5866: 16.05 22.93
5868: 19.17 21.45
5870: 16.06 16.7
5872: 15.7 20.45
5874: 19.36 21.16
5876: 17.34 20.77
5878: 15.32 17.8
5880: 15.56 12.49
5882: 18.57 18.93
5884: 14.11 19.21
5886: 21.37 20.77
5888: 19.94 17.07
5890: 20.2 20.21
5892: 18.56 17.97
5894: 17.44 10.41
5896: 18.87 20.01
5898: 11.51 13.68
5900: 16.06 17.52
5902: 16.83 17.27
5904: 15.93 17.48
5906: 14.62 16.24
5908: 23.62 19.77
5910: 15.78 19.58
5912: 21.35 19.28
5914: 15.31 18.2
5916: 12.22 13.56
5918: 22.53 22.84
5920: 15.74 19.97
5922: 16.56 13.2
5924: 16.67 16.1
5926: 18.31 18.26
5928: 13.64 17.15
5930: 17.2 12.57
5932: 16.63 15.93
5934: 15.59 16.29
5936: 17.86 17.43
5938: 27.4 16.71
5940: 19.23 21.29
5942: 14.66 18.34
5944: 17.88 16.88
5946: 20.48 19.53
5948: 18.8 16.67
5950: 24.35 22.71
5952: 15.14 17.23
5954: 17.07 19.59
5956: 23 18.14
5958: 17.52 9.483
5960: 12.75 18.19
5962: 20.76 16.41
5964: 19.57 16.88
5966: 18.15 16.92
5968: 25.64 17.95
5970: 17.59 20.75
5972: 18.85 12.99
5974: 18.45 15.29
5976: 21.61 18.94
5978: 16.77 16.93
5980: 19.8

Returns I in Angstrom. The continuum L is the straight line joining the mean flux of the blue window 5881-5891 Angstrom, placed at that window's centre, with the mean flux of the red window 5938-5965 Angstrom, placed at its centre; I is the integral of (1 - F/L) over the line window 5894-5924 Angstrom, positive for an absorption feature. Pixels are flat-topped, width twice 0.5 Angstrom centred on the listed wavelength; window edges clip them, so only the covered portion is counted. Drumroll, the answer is 2.3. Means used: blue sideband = 18.7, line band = 17.1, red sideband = 18.3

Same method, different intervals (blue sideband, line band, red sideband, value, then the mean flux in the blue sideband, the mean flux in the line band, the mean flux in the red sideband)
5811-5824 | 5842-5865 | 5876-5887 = 0.5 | 18.9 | 17.7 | 17.6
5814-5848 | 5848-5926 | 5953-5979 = 1.3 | 18.2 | 17.8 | 17.9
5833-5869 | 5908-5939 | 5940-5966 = 1.1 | 18.2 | 17.5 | 18.2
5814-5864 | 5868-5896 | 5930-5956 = 0.3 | 18.1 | 18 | 18.3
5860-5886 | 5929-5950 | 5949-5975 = 0.1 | 18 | 18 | 18.2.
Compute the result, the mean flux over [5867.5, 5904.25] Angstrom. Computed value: 17.6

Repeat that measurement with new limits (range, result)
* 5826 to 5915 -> 17.9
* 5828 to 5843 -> 18.1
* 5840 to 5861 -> 18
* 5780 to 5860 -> 18.5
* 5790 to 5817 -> 18.8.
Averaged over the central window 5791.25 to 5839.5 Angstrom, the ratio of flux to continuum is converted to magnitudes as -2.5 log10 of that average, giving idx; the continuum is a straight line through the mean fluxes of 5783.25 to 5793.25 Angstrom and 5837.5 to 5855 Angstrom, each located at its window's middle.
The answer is -0.07 mag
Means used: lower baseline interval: 17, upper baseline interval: 18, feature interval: 18.6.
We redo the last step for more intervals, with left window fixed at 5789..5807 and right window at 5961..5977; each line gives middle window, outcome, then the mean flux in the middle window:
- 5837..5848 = 0.06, 18.1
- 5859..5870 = 0.02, 18.6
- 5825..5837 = 0.10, 17.5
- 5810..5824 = 0.02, 18.9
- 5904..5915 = 0.04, 18.2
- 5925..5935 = 0.16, 16.1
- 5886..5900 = 0.08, 17.5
